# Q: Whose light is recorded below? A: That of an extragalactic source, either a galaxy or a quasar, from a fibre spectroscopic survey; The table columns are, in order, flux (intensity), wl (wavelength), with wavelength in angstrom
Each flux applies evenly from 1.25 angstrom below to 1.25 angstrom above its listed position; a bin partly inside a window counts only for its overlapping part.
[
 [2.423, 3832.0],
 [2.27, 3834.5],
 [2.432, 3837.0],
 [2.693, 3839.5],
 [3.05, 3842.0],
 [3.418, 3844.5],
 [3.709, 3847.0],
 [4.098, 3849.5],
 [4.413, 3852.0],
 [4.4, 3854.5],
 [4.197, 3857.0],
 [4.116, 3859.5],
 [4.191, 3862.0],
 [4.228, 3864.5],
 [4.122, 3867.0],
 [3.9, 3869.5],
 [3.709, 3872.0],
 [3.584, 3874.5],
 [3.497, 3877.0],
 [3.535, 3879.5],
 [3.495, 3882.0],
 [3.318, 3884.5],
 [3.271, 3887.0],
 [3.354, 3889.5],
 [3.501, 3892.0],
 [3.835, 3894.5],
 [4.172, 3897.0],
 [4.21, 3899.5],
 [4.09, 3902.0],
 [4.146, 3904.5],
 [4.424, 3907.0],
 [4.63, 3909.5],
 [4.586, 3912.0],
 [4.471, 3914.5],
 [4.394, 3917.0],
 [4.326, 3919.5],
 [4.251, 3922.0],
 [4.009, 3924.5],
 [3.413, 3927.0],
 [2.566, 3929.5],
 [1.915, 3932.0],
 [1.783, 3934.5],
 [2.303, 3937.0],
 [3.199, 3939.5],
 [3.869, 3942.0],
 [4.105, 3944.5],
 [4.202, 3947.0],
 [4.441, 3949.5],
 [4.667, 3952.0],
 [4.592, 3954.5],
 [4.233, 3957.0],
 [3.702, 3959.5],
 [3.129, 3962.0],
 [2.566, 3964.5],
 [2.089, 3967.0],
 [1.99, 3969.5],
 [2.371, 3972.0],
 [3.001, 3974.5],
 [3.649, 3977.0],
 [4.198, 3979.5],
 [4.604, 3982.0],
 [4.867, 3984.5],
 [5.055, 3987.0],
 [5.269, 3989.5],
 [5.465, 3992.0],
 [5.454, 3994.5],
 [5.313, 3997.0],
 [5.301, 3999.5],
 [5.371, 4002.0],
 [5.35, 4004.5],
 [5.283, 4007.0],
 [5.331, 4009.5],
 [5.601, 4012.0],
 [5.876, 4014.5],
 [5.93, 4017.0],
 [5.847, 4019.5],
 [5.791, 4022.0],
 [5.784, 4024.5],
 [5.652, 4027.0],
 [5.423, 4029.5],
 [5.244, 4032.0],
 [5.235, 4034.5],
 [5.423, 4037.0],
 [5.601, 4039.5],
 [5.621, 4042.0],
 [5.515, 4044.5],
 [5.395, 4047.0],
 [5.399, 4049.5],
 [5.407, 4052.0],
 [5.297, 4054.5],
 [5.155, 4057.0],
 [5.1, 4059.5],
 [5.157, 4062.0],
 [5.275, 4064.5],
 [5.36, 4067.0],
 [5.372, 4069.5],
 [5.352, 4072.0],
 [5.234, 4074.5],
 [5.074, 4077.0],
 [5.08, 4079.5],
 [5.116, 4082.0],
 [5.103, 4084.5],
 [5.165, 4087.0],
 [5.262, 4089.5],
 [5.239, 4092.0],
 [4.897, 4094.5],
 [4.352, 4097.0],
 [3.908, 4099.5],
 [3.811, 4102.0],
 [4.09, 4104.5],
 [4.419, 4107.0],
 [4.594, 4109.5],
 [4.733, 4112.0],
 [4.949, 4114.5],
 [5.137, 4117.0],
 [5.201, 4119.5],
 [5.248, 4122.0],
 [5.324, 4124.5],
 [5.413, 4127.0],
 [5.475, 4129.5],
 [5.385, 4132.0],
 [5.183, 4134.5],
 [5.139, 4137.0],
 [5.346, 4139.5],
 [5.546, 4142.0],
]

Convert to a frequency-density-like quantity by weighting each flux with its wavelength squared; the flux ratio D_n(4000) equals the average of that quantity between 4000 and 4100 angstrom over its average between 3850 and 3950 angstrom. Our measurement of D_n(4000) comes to 1.51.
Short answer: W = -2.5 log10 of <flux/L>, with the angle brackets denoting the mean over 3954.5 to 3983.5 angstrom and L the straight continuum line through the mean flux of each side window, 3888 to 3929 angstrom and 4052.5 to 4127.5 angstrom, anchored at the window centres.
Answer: 0.31 mag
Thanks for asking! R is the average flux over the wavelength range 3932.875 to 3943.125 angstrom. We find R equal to 2.74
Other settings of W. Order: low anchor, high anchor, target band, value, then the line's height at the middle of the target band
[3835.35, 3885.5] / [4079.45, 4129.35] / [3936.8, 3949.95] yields 0.095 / 4.09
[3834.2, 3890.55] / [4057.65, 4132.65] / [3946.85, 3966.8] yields 0.094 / 4.18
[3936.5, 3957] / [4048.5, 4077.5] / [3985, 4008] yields -0.168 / 4.54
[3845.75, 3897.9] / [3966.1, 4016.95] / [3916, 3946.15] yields 0.251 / 4.23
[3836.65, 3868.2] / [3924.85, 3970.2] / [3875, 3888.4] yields 0.068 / 3.65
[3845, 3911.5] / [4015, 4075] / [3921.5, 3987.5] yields 0.309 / 4.62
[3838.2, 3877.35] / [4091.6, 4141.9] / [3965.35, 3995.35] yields 0.102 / 4.34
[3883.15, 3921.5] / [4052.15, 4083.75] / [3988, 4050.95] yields -0.130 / 4.88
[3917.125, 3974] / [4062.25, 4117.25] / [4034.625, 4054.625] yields -0.231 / 4.41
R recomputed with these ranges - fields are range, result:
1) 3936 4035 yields 4.53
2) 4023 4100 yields 5.25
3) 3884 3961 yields 3.81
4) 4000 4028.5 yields 5.61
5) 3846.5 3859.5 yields 4.19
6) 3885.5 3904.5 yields 3.79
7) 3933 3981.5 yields 3.38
